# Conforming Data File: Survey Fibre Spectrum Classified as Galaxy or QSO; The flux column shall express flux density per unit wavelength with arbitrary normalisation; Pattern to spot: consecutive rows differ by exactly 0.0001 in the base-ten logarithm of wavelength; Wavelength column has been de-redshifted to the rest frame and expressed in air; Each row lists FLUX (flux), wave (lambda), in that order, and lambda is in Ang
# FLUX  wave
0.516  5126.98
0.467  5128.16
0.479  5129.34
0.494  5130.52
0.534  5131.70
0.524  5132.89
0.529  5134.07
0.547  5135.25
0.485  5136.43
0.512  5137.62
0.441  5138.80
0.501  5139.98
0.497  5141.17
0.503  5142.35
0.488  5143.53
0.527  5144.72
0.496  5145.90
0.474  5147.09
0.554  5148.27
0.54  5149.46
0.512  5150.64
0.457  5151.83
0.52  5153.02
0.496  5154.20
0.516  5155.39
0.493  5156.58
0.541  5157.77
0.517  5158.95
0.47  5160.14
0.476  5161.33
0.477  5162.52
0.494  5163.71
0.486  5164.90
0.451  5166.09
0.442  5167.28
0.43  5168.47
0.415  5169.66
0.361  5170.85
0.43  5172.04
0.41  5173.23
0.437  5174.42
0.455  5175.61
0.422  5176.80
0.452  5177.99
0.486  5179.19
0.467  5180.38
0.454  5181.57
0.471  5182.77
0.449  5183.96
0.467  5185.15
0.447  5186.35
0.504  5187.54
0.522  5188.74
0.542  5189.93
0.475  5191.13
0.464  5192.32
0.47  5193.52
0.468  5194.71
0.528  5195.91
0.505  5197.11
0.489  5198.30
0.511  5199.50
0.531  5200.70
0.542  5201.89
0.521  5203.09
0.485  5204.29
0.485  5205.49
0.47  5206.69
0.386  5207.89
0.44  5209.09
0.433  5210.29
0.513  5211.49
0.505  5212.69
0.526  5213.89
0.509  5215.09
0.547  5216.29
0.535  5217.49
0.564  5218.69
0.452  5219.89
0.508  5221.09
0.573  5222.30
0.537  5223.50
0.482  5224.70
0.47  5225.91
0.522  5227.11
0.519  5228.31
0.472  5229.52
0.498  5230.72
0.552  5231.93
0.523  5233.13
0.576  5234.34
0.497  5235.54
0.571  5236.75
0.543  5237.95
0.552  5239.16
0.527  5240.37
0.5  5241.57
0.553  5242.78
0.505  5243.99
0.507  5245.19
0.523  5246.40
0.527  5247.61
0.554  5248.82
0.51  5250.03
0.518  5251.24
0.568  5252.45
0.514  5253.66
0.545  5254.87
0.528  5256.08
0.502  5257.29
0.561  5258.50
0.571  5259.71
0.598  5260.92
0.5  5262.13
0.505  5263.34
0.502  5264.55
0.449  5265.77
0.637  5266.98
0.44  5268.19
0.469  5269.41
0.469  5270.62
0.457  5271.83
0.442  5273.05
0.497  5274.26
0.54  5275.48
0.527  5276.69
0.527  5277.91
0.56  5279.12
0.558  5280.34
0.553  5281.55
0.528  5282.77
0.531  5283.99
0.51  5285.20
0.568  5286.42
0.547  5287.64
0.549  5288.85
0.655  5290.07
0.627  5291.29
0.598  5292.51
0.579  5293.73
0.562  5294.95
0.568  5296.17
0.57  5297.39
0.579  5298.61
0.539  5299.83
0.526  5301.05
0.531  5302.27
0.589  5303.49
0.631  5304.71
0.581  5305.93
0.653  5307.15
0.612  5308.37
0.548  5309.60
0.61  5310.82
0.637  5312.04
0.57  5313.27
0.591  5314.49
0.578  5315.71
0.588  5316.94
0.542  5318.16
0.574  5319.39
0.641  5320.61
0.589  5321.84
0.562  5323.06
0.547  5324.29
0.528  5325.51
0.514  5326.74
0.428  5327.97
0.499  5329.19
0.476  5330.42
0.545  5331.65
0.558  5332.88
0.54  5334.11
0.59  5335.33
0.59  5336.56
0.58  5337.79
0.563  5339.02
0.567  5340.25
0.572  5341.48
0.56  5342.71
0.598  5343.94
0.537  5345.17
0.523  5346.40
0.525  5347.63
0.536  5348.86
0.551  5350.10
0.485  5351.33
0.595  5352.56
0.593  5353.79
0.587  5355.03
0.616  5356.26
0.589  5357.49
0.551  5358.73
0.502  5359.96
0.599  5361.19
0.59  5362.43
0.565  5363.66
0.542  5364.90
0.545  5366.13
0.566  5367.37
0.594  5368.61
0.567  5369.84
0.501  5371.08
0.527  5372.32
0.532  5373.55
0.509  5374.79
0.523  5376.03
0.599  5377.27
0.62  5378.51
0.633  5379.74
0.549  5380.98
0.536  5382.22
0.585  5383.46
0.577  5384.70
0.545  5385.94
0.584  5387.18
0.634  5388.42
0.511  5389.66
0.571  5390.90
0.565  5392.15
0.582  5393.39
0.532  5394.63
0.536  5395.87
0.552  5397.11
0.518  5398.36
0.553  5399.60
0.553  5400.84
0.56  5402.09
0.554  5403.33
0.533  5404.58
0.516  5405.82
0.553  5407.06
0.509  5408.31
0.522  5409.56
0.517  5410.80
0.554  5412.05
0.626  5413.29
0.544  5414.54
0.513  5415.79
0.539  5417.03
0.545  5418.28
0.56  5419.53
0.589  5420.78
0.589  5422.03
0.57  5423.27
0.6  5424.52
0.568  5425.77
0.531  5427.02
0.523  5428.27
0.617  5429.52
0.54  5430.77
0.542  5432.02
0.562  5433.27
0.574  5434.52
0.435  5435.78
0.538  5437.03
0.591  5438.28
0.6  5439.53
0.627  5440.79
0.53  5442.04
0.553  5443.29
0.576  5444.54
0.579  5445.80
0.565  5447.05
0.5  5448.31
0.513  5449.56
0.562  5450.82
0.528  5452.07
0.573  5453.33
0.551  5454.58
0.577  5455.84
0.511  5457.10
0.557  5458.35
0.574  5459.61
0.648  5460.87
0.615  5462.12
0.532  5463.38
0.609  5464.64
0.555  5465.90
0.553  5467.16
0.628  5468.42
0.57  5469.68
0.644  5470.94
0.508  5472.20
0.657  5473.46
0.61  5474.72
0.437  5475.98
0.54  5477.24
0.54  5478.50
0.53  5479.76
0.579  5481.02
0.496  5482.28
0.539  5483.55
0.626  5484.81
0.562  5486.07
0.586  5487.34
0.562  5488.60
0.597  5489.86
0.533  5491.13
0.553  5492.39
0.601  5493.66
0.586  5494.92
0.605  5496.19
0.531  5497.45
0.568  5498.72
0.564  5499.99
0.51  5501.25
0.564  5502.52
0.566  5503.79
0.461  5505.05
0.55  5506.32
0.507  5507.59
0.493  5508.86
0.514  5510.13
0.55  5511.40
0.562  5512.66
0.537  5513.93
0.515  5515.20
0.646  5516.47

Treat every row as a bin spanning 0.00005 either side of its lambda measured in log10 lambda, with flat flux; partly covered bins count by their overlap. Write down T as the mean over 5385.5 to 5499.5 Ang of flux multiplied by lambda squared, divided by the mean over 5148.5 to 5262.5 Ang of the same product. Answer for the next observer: 1.2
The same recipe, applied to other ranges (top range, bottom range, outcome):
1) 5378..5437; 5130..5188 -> 1.27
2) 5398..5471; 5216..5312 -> 1.10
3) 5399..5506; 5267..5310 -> 1.08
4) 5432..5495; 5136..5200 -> 1.31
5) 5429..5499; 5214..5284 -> 1.17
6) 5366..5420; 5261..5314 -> 1.05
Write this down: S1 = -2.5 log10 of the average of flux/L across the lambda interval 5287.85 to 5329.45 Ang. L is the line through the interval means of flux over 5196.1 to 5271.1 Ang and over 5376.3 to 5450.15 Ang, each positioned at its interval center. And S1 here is -0.08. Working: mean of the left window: 0.515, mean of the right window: 0.557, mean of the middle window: 0.574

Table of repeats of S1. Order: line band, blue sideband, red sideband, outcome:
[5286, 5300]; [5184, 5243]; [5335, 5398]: -0.09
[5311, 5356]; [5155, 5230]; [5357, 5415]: -0.04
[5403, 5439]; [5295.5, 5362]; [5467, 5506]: 0.02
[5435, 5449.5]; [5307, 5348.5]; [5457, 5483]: 0.03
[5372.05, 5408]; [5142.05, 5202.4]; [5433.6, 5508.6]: -0.04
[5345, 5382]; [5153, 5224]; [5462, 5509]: -0.06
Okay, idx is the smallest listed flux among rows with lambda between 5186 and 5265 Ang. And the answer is 0.386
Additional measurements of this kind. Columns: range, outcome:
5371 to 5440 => 0.435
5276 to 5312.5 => 0.51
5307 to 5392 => 0.428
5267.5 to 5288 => 0.44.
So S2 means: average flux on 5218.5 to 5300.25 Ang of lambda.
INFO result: 0.532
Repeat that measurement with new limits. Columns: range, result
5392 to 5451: 0.552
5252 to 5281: 0.519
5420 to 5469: 0.564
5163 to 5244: 0.49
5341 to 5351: 0.548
